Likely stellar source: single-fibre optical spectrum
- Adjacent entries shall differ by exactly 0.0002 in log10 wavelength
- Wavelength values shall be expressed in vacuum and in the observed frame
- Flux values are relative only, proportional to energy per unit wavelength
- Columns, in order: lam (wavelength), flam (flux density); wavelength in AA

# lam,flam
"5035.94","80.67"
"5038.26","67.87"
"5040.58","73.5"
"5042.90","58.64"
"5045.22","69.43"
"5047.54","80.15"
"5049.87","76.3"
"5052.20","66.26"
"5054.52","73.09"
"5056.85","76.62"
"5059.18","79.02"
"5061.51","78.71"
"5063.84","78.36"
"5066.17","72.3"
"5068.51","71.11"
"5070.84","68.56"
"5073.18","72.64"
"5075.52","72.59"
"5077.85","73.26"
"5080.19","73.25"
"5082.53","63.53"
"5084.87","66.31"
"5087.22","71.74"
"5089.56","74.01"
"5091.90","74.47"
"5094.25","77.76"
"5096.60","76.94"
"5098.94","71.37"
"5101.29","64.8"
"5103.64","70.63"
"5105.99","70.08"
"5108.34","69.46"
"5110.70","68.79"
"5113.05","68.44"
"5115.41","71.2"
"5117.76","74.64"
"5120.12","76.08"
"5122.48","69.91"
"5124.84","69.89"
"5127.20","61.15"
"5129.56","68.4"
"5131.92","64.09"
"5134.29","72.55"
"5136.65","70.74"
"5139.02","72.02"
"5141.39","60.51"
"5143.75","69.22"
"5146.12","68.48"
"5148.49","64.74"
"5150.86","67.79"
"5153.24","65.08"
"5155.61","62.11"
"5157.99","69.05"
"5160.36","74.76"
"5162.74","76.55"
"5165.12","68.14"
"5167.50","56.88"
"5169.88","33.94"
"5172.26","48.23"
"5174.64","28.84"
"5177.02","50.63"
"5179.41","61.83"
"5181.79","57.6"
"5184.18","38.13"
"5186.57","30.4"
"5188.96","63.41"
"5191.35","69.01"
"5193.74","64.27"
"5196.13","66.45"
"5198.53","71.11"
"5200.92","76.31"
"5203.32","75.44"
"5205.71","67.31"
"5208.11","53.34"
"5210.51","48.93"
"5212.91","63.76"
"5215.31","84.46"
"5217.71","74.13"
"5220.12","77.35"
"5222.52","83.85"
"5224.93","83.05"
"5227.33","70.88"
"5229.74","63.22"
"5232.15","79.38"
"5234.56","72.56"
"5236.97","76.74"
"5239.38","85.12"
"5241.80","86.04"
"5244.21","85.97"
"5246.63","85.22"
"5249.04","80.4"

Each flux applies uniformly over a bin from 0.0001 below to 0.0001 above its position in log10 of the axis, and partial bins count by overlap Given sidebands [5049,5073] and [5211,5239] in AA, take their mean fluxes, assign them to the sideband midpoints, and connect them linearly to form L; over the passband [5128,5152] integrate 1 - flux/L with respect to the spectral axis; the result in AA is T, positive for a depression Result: 2.2 AA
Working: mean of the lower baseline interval 73.9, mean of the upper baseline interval 75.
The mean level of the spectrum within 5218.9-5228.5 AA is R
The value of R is 78.8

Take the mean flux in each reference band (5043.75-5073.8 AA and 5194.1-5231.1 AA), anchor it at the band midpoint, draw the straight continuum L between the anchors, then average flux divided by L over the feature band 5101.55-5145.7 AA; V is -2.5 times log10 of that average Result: 0.050 mag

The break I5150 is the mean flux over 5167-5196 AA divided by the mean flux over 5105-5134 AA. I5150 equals 0.73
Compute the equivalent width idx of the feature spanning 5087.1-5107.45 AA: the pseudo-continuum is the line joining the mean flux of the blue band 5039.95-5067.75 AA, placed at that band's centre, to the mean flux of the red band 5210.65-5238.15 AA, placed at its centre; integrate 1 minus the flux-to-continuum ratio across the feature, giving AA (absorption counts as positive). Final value 0.4 AA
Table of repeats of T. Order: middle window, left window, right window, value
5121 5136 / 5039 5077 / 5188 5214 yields 0.3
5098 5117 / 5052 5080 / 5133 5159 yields 0.3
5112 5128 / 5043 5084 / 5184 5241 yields 0.2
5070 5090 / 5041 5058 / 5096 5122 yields 0.2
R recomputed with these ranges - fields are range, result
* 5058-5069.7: 75.9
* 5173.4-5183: 49.7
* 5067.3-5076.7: 71.2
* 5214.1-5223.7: 79.9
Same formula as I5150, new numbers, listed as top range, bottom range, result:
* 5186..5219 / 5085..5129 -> 0.92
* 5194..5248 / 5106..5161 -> 1.08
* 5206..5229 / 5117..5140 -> 1.01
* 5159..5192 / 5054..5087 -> 0.74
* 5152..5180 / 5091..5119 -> 0.81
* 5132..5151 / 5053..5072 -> 0.91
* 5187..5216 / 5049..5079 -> 0.89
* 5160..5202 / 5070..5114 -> 0.81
